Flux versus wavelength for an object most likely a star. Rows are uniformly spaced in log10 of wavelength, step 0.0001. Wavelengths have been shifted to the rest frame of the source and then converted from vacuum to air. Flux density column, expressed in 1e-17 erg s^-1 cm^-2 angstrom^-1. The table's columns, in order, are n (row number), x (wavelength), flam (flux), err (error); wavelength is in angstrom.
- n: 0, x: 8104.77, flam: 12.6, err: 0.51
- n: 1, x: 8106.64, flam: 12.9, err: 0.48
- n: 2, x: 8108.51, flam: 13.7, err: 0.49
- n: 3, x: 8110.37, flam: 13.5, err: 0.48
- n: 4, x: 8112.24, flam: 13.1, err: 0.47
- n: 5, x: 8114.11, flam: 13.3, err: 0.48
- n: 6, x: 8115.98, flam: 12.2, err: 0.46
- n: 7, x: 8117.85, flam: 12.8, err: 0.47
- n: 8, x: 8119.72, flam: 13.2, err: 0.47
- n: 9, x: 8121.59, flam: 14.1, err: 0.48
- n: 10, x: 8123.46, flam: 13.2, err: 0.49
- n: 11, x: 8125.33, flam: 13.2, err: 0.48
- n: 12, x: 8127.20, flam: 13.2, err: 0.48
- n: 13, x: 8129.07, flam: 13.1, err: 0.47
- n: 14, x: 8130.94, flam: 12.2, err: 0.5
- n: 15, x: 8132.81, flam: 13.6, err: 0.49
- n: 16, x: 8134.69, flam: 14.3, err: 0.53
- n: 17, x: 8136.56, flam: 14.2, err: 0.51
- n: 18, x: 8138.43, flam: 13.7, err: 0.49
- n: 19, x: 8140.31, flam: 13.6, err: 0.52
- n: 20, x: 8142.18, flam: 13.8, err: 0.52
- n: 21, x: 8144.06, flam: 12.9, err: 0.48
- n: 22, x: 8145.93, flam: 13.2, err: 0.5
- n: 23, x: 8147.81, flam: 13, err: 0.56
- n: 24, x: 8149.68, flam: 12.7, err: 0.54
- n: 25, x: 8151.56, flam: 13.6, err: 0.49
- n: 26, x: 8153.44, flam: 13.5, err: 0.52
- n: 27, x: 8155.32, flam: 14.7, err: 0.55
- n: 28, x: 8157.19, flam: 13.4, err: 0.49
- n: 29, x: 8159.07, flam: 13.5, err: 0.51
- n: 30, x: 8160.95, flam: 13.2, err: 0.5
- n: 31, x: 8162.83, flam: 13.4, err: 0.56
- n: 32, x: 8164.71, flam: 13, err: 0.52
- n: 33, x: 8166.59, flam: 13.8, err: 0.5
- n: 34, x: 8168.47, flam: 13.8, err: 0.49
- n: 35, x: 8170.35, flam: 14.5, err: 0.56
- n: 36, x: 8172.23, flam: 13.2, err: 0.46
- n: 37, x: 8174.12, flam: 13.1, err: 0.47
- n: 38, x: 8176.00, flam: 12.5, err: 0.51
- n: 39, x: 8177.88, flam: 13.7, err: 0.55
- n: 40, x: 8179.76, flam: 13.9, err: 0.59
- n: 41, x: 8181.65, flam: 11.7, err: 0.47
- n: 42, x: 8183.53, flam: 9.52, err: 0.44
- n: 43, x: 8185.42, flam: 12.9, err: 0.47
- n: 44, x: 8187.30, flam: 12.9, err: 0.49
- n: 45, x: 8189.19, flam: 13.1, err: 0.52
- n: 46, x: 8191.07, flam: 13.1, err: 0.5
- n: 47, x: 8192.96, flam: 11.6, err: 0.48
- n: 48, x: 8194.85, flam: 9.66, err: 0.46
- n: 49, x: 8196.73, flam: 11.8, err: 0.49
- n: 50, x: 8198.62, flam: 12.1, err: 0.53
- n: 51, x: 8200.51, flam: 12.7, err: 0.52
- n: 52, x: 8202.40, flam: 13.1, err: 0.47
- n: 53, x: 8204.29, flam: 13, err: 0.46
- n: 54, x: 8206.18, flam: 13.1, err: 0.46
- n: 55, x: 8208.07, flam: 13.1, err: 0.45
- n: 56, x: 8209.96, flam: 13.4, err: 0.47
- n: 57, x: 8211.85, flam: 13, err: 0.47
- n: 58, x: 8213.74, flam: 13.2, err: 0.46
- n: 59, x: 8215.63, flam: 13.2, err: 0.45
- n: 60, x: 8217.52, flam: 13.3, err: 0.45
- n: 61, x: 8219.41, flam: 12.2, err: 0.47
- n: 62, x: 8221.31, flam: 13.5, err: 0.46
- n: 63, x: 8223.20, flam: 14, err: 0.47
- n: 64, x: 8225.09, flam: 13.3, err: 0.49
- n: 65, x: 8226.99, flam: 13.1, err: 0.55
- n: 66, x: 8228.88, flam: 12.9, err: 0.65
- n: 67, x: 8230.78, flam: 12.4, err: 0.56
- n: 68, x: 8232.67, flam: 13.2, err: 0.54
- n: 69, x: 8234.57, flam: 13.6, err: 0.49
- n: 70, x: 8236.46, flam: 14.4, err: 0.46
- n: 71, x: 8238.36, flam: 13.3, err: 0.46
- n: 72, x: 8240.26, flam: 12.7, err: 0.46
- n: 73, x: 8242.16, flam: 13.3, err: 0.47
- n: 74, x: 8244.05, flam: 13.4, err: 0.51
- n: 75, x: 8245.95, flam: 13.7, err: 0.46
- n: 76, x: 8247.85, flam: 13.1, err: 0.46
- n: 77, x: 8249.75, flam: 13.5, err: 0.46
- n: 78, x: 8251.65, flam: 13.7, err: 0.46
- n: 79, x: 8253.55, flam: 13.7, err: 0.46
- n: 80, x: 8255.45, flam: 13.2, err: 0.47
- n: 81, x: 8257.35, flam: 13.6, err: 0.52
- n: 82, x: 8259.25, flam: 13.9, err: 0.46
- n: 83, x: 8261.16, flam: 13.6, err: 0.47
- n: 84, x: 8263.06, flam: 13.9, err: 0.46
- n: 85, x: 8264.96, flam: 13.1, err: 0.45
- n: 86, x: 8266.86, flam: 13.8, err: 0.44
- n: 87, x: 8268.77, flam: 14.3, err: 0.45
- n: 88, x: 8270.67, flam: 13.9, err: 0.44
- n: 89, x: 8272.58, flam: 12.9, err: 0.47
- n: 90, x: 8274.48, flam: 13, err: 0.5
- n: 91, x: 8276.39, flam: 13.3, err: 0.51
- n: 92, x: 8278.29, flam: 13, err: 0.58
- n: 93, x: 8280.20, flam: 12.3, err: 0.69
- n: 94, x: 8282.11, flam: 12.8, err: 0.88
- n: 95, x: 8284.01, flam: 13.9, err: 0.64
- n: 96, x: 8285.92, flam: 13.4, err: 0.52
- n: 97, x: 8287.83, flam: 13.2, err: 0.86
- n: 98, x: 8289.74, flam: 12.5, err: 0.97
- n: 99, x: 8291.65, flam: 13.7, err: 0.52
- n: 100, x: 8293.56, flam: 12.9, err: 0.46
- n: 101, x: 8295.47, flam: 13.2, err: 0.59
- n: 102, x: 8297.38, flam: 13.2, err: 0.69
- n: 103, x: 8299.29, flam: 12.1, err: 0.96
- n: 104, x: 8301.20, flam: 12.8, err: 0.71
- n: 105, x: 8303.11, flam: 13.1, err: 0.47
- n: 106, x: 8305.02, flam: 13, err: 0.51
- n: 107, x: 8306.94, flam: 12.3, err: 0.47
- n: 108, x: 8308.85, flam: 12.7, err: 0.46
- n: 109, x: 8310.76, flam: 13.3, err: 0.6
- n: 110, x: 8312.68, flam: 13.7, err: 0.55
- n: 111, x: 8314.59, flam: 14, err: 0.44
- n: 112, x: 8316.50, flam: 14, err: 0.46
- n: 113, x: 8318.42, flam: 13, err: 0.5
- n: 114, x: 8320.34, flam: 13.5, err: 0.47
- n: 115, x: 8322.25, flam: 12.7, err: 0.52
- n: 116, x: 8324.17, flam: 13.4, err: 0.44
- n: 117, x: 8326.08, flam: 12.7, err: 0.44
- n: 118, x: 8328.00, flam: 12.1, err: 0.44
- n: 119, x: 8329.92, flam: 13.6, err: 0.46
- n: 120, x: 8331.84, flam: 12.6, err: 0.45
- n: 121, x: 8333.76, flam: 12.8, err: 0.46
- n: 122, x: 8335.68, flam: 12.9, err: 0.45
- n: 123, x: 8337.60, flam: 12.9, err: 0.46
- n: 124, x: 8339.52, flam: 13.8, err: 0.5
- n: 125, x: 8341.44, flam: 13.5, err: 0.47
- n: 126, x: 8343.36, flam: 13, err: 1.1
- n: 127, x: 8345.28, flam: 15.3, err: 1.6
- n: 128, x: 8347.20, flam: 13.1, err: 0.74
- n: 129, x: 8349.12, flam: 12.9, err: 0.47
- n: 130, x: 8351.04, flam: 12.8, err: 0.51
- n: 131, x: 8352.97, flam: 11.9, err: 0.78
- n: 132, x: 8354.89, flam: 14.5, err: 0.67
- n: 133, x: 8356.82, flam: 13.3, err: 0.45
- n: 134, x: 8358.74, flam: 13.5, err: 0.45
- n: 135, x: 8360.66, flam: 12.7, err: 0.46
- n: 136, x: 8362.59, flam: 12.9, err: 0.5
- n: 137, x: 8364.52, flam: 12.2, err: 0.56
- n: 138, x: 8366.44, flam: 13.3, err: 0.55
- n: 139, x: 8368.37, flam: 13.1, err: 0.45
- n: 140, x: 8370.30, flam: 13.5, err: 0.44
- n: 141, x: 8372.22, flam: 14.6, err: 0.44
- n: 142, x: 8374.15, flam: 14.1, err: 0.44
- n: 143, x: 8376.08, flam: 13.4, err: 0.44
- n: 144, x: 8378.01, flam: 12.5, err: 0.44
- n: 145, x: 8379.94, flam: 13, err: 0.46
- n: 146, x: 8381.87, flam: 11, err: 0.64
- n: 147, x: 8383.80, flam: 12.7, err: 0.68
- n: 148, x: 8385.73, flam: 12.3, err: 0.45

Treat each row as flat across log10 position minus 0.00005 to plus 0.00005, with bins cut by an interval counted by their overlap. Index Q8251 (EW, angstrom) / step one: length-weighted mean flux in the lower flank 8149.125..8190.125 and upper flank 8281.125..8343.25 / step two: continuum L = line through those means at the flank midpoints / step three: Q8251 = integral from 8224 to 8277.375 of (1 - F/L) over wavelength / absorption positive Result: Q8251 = -1.2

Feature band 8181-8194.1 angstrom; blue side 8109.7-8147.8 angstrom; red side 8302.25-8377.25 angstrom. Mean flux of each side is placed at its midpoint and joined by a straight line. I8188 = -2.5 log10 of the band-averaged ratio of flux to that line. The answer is 0.10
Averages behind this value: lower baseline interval 13.3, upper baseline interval 13.2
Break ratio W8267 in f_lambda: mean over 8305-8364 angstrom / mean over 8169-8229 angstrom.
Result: 1.03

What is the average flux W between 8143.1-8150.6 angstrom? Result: 13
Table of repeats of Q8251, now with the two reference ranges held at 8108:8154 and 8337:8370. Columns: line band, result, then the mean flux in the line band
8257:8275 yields -0.5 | 13.6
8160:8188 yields 0.6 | 13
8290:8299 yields 0.1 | 13.1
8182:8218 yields 2.2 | 12.5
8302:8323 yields 0.0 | 13.2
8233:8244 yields -0.1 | 13.4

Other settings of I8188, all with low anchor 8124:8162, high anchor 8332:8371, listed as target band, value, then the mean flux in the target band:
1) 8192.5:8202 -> 0.15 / 11.7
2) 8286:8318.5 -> 0.01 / 13.1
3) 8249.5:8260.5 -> -0.02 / 13.6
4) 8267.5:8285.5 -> 0.00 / 13.3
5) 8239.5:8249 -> 0.00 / 13.3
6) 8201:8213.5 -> 0.02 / 13.1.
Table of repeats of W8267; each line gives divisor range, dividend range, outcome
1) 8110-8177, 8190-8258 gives 0.97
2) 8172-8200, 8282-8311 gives 1.06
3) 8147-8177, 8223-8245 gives 0.99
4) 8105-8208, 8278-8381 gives 1.01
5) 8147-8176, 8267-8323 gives 0.98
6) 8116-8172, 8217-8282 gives 0.99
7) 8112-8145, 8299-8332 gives 0.98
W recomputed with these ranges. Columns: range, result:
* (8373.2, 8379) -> 13.3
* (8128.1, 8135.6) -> 13.3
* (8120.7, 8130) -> 13.4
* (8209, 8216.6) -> 13.2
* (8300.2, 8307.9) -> 12.8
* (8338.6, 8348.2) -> 13.7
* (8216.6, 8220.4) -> 12.7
